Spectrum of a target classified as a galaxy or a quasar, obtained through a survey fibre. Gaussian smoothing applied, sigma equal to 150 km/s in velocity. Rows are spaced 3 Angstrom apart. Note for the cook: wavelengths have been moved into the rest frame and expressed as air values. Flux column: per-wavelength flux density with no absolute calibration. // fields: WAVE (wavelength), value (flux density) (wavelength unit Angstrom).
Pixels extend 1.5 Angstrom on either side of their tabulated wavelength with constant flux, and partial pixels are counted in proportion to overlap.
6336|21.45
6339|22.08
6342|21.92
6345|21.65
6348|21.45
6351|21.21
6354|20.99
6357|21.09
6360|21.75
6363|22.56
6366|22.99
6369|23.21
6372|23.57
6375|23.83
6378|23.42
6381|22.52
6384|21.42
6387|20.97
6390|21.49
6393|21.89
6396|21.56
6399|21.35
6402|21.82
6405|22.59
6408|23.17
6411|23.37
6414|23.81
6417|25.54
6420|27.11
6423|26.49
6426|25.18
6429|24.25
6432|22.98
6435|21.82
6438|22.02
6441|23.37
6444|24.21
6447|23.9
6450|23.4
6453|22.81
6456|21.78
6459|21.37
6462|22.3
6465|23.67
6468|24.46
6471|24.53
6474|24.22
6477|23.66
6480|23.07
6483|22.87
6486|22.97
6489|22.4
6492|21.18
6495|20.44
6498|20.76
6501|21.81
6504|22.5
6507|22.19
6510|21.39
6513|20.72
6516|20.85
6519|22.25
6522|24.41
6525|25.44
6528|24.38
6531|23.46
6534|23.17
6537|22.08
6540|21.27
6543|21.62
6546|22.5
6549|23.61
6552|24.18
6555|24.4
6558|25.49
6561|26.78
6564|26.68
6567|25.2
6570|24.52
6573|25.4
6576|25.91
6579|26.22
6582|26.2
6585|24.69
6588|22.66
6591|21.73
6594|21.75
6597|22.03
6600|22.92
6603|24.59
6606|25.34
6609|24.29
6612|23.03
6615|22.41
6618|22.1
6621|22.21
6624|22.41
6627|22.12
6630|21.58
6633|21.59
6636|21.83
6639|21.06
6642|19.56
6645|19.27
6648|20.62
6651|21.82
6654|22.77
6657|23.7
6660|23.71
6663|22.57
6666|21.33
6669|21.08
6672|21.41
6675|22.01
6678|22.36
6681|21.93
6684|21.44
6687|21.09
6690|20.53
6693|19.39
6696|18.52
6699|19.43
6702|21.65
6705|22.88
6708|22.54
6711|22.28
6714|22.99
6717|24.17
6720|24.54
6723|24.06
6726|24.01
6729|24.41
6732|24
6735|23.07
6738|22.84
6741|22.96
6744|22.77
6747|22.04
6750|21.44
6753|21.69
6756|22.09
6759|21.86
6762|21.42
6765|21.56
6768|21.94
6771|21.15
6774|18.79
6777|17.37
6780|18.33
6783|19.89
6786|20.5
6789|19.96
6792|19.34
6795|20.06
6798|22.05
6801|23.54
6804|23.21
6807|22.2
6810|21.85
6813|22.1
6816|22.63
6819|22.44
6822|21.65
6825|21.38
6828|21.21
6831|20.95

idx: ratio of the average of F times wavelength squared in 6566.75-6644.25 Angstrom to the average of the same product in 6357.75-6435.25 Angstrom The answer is 1.07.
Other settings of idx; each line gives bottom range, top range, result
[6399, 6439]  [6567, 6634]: 1.04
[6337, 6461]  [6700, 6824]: 1.08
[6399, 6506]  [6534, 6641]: 1.06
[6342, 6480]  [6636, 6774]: 1.05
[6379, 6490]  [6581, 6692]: 1.02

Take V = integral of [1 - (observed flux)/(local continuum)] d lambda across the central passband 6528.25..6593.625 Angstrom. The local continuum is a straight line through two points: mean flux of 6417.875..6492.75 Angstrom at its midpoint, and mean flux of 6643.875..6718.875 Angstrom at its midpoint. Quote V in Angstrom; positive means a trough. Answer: -4.3 Angstrom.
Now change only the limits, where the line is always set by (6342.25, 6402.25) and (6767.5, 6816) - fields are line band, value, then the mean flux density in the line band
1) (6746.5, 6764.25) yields -0.70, 21.7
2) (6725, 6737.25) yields -1.65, 23.8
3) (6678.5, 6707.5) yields 0.29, 20.9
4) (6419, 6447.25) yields -2.88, 24.1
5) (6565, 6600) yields -4.53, 24.2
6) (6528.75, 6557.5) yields -2.02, 23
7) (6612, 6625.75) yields -0.68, 22.4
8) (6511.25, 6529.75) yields -1.19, 23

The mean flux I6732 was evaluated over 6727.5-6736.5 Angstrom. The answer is 23.8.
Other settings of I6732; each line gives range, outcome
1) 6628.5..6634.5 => 21.6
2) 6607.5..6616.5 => 23.2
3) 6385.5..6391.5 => 21.2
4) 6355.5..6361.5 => 21.4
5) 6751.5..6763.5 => 21.8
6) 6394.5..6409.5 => 22.1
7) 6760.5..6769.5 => 21.6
